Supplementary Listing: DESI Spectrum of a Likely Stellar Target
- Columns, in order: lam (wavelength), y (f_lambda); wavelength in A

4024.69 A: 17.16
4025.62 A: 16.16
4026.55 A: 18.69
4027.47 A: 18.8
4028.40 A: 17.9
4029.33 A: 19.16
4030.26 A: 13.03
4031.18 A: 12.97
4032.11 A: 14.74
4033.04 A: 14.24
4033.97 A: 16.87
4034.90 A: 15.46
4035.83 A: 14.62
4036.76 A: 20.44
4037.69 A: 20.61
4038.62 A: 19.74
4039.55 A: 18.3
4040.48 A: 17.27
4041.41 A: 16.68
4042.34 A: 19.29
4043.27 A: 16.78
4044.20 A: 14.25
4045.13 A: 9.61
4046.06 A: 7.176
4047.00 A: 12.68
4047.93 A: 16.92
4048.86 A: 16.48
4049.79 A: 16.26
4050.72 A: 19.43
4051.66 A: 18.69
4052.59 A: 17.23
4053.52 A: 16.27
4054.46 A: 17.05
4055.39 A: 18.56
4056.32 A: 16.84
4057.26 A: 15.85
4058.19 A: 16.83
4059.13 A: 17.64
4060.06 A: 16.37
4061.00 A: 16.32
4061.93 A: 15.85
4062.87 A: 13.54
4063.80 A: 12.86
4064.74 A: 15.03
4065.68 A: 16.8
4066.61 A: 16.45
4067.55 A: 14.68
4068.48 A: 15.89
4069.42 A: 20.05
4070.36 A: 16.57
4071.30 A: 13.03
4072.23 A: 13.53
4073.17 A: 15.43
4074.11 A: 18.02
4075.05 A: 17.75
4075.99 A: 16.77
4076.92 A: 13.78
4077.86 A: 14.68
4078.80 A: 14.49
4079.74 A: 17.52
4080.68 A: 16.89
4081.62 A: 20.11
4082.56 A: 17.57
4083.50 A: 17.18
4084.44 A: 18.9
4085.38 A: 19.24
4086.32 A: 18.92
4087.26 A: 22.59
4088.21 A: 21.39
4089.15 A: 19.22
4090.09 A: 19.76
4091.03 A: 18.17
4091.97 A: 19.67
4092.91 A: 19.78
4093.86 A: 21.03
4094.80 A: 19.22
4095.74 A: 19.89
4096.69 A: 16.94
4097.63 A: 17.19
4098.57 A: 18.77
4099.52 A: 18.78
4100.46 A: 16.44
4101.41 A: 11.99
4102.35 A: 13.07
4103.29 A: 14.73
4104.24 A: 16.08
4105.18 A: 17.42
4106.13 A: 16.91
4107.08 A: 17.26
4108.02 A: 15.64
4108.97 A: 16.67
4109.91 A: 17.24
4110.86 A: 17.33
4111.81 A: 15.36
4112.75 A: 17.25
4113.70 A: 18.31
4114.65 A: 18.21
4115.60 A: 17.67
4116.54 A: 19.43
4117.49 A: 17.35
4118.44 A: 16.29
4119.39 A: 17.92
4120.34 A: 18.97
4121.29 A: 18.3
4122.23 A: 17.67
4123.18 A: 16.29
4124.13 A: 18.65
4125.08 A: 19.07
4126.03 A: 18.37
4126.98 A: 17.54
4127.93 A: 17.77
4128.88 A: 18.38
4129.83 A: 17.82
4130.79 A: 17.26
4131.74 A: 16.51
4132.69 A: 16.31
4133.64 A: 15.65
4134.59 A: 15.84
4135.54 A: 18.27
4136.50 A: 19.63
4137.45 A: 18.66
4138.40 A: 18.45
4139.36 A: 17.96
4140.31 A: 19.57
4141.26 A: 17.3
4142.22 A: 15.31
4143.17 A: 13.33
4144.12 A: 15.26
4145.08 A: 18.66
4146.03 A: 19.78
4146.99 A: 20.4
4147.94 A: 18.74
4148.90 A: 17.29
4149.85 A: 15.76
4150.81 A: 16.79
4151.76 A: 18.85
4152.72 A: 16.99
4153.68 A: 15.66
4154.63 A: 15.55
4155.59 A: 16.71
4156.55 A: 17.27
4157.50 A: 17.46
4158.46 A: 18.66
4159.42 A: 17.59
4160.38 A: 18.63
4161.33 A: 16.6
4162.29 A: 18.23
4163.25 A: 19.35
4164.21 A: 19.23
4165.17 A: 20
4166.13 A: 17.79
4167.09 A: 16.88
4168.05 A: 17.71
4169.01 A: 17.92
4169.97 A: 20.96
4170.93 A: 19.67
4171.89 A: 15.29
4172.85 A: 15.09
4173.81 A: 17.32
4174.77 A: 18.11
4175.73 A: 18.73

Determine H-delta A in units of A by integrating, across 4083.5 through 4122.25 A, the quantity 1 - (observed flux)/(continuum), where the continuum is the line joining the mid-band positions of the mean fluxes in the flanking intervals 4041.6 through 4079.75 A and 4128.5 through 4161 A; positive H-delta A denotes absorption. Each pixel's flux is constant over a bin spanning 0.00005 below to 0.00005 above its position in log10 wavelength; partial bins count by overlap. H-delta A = -2.9 A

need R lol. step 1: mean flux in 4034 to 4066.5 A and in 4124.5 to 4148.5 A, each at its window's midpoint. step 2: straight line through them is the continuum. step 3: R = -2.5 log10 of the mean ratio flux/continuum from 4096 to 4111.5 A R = 0.05 mag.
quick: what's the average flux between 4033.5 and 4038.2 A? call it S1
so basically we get 17.6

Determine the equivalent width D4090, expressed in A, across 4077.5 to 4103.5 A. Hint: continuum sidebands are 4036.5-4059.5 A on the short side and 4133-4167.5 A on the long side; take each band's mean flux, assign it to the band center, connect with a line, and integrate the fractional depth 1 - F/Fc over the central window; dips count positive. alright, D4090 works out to -1.54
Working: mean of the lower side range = 16.6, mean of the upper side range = 17.6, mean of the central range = 18.1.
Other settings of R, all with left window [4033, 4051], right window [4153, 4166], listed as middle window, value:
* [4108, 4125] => -0.02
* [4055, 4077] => 0.03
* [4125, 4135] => 0.01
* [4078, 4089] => -0.11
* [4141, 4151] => 0.03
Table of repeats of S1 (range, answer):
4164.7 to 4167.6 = 18.2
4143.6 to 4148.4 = 18.5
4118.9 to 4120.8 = 18.4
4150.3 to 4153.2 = 17.5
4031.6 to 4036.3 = 15.1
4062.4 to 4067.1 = 14.9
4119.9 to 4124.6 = 18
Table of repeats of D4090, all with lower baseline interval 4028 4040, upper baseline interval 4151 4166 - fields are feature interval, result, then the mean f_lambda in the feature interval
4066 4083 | 0.8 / 16.3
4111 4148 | -0.3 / 17.7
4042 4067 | 1.7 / 15.8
